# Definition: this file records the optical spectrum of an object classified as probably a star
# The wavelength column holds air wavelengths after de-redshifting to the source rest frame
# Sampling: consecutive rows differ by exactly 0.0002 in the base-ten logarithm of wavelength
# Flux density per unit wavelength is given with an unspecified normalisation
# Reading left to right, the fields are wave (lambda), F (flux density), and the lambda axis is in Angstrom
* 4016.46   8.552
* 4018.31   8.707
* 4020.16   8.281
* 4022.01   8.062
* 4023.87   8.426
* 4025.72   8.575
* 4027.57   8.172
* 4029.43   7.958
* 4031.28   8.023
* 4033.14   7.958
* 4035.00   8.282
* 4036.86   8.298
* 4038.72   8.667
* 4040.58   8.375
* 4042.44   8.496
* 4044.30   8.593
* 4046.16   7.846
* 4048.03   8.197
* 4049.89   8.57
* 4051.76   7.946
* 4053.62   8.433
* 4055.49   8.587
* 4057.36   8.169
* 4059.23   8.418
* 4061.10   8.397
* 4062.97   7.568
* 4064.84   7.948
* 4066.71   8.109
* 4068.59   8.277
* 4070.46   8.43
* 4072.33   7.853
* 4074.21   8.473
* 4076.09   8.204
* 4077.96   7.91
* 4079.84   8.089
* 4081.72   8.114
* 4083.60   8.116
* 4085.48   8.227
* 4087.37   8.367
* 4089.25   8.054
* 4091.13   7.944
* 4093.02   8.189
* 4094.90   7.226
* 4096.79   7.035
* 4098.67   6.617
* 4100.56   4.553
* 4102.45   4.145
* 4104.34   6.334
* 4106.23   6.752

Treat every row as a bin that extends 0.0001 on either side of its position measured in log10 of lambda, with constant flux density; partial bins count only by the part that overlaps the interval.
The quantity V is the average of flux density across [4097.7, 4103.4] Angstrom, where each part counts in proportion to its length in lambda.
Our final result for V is 5.12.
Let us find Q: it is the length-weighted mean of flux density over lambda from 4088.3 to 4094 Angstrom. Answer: 8.07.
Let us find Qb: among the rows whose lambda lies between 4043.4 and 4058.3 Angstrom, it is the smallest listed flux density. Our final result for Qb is 7.846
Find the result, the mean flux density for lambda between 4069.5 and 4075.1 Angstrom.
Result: 8.26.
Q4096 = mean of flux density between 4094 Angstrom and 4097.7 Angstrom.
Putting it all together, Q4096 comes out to 7.12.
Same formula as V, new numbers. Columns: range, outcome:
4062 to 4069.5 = 7.97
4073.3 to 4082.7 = 8.16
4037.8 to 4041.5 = 8.52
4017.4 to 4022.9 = 8.35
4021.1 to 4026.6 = 8.35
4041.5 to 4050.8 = 8.34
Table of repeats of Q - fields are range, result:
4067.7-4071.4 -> 8.37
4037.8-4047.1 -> 8.4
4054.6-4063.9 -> 8.22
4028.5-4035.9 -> 8.05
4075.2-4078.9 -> 8.07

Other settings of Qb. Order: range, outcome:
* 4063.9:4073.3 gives 7.853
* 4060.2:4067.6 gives 7.568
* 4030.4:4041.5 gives 7.958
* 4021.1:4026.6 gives 8.062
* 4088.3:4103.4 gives 4.145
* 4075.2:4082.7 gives 7.91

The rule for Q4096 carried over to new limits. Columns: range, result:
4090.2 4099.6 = 7.4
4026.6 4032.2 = 8.06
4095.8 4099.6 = 6.84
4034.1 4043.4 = 8.43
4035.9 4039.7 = 8.48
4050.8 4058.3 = 8.28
